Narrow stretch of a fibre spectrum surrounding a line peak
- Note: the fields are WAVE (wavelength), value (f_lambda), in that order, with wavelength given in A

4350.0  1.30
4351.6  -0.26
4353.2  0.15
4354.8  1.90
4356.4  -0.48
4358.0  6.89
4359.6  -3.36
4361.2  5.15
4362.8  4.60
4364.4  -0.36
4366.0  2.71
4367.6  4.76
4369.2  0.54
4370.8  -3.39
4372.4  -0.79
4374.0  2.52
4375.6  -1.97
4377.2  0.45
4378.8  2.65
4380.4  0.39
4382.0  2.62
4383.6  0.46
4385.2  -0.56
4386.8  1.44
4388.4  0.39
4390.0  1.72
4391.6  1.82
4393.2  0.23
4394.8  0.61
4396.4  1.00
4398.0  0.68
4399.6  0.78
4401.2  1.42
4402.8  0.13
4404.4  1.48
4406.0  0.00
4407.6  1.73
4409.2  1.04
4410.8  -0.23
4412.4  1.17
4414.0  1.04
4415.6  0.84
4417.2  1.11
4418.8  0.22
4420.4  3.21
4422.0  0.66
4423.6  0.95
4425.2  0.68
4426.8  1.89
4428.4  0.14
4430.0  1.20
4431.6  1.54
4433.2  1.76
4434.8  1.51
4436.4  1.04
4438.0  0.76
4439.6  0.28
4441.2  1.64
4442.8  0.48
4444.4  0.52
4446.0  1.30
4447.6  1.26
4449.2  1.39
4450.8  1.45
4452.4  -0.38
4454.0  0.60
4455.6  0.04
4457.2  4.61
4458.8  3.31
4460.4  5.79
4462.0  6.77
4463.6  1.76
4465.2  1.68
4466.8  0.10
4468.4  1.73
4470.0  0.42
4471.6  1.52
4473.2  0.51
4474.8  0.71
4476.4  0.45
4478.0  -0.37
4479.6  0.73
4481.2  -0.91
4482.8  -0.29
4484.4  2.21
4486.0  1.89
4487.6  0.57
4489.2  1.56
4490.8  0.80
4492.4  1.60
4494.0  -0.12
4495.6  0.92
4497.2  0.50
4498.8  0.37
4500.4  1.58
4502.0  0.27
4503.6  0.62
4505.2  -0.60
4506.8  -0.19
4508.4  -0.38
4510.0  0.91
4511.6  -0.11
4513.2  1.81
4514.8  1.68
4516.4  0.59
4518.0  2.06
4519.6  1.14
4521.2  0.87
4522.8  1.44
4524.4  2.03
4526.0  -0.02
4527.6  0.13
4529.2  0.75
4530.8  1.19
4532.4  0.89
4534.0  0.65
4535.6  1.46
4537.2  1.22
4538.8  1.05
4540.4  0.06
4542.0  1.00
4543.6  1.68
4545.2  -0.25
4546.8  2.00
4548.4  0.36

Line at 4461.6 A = [O II]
